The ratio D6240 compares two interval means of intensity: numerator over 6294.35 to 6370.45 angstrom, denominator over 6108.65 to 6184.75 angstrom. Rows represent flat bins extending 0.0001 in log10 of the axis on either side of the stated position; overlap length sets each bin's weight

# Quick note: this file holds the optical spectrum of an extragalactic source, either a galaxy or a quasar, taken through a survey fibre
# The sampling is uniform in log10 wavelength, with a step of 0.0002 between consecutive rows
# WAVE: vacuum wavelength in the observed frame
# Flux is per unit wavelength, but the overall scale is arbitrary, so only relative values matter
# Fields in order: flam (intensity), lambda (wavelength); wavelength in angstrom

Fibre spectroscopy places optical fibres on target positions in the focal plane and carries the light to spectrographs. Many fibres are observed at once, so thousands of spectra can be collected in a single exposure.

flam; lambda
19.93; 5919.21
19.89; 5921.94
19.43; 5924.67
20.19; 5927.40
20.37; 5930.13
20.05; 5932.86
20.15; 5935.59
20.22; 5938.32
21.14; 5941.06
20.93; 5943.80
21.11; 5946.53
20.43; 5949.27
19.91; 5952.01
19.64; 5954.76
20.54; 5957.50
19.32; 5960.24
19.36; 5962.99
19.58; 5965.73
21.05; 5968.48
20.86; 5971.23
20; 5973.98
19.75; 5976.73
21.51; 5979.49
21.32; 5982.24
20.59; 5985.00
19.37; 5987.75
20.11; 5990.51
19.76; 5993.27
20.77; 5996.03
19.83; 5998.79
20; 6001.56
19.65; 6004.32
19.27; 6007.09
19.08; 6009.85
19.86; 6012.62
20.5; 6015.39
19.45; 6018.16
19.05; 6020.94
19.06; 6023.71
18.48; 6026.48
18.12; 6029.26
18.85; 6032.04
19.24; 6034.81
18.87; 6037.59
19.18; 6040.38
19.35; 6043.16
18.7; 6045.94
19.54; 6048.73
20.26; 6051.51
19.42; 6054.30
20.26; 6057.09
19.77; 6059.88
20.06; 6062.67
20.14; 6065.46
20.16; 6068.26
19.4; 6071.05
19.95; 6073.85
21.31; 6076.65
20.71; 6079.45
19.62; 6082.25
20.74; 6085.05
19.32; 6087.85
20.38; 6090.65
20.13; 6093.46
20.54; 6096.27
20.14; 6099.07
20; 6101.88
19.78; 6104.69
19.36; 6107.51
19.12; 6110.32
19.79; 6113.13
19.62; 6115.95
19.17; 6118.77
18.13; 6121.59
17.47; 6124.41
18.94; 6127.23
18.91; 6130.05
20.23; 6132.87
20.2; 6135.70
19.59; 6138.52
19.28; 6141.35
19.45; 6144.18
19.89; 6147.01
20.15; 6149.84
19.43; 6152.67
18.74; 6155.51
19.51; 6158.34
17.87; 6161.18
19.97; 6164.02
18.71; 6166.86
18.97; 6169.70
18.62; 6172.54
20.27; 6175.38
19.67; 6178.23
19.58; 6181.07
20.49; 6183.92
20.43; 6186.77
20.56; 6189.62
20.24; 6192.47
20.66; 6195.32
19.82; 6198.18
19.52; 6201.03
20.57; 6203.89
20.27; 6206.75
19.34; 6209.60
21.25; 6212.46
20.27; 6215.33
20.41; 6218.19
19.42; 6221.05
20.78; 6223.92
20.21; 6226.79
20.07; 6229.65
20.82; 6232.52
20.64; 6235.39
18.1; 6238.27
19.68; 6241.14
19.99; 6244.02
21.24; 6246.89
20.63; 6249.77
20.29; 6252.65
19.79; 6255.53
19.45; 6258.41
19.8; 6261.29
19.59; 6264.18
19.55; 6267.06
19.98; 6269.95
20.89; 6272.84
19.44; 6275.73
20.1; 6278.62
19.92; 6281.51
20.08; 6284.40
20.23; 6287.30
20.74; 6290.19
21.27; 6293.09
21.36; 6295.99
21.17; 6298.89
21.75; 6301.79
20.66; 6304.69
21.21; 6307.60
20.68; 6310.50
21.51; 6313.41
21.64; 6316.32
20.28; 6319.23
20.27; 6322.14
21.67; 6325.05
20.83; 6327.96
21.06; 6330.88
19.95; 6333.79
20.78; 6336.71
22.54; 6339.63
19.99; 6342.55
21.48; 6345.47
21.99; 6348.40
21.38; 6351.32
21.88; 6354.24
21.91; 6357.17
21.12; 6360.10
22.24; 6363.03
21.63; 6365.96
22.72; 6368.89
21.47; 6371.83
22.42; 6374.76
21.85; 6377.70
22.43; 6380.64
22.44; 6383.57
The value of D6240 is 1.1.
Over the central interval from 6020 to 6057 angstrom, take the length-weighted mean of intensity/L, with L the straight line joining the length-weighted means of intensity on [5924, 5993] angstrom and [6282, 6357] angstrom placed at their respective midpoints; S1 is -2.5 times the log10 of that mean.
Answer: 0.07 mag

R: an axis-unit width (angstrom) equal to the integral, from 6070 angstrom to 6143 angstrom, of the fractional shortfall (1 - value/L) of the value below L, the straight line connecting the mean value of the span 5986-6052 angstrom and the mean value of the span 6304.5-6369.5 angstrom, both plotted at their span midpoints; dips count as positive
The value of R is 0.9 angstrom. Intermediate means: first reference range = 19.4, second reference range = 21.3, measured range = 19.7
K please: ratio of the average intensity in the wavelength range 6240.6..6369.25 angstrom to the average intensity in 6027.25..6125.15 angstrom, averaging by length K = 1.06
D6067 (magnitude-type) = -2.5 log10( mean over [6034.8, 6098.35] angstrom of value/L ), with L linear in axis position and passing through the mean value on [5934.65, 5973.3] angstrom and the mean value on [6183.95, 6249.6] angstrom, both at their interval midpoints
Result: 0.02 mag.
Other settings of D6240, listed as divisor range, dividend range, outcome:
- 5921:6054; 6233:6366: 1.04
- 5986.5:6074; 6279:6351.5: 1.07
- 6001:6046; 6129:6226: 1.03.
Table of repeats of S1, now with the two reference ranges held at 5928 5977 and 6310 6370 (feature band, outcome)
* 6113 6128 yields 0.11 mag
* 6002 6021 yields 0.04 mag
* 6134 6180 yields 0.08 mag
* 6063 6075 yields 0.04 mag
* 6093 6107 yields 0.03 mag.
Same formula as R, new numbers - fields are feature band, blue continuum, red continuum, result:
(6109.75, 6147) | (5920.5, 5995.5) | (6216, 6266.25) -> 1.6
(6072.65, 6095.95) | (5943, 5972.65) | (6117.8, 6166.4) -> -0.9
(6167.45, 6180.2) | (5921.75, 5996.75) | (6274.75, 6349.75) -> 0.8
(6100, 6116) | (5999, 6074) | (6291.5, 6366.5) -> 0.2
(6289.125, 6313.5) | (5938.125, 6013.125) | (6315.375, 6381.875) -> 0.2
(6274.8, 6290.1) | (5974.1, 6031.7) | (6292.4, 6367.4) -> 0.7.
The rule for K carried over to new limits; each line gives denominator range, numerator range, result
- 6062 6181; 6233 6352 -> 1.05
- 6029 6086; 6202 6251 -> 1.02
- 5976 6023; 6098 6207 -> 0.98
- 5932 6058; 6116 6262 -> 1.00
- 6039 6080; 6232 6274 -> 1.01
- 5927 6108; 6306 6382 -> 1.07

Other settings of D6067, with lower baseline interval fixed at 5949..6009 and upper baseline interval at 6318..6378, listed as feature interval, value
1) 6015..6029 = 0.06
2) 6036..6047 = 0.07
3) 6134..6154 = 0.05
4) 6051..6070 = 0.02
